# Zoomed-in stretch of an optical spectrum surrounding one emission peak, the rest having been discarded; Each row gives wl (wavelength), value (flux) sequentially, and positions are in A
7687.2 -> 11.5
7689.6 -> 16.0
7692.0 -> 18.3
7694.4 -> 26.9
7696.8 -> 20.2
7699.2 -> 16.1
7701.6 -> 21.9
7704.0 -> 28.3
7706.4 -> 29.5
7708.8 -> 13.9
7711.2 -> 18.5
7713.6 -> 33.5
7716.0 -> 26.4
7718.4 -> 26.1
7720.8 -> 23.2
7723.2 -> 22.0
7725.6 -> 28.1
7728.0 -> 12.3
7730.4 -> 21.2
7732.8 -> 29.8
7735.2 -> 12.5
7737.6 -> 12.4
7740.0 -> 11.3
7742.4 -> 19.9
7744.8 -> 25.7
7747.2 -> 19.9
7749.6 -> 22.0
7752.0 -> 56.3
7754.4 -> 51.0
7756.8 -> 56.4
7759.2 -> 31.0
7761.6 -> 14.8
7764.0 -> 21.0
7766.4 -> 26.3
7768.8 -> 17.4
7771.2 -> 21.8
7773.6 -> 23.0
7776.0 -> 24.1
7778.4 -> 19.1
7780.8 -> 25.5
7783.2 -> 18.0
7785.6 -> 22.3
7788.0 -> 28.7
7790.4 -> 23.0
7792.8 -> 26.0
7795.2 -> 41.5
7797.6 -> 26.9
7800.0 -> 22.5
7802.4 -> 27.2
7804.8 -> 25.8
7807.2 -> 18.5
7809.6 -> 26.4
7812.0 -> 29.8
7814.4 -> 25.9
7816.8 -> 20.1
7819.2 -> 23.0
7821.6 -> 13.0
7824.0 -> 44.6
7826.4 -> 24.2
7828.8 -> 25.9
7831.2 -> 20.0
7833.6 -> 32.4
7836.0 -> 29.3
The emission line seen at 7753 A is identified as H-gamma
